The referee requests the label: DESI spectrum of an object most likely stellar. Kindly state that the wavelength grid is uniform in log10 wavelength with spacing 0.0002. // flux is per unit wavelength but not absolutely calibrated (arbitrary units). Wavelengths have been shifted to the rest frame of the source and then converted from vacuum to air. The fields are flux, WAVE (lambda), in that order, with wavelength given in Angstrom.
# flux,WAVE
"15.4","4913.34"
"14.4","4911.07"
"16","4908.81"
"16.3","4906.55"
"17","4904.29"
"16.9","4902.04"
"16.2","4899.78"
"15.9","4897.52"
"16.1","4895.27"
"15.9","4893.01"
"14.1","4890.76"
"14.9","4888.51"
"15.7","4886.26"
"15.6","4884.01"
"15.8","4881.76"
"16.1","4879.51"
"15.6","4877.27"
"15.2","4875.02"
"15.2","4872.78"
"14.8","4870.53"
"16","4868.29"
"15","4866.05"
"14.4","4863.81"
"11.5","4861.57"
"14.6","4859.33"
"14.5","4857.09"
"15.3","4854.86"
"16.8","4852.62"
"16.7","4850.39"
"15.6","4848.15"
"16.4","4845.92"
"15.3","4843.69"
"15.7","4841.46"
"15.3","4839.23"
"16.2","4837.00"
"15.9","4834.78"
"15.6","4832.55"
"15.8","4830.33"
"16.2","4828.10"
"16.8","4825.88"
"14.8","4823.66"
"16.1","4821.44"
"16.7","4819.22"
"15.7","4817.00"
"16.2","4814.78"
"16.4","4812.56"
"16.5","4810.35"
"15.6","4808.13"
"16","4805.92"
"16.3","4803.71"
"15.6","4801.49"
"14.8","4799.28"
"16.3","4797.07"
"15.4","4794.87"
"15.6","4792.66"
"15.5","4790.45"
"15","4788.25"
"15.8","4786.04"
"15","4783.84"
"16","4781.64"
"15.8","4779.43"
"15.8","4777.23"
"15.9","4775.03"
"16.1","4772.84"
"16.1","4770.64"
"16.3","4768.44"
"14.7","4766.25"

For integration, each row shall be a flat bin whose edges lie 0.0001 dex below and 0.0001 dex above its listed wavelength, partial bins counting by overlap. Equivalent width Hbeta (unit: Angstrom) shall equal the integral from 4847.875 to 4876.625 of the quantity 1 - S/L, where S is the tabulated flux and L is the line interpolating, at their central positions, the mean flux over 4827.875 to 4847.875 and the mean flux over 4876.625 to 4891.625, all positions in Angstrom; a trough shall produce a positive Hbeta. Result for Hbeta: 1.0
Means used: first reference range 15.8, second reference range 15.4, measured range 15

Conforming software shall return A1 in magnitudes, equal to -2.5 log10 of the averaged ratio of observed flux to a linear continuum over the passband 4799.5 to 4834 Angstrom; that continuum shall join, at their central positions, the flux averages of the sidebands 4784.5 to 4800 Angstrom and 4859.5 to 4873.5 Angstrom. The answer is -0.06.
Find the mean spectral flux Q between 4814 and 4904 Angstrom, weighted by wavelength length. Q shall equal 15.6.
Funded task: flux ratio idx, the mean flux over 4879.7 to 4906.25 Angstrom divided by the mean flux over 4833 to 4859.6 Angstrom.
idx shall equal 1.01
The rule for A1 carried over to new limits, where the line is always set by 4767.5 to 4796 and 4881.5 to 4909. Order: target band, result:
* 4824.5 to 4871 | 0.02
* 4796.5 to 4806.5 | 0.00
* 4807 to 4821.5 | -0.03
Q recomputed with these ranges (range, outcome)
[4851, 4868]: 14.7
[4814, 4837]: 16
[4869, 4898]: 15.5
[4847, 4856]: 16.1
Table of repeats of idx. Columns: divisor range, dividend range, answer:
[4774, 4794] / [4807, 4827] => 1.03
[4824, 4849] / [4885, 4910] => 1.00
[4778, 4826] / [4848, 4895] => 0.96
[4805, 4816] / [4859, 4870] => 0.89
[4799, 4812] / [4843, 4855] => 1.01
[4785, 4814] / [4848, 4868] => 0.95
